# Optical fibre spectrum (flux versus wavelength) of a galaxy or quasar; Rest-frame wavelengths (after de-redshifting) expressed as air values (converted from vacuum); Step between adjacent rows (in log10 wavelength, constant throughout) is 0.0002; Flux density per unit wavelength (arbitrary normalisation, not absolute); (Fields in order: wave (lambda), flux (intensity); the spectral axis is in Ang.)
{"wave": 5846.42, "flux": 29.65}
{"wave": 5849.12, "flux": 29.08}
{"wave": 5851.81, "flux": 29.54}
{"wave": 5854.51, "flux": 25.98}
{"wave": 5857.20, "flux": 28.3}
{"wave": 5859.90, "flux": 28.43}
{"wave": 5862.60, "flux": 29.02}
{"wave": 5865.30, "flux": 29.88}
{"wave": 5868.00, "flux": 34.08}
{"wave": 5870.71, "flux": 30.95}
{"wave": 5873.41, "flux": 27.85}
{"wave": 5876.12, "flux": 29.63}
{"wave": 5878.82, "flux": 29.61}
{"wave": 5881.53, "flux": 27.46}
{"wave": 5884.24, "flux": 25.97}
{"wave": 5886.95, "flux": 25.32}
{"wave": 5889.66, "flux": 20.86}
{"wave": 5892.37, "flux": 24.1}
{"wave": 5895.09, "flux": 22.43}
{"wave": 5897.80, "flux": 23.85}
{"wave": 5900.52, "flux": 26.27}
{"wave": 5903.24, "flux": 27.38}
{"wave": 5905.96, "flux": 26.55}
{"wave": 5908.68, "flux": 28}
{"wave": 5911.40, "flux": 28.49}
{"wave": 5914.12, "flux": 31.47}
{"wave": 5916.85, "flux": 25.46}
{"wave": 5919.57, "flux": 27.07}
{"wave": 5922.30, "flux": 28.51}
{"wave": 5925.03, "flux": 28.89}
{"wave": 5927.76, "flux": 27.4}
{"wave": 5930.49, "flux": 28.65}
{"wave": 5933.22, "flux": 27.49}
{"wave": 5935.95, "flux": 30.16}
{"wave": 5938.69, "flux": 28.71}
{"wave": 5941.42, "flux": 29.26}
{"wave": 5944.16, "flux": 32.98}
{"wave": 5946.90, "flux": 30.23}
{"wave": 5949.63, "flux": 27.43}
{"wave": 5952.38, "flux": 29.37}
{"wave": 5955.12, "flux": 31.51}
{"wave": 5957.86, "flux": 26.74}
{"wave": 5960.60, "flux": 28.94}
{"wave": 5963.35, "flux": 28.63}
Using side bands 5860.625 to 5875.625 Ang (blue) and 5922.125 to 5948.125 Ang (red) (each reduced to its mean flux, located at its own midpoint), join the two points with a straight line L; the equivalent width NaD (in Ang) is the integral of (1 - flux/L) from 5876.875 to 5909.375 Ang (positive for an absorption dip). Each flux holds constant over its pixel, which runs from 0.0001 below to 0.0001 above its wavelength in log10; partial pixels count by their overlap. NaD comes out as 4.56 Ang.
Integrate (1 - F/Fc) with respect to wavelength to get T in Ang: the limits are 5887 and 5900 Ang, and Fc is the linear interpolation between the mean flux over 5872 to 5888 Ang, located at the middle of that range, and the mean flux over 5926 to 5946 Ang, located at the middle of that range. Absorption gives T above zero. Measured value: 2.2 Ang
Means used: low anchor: 27.7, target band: 23.3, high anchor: 29.3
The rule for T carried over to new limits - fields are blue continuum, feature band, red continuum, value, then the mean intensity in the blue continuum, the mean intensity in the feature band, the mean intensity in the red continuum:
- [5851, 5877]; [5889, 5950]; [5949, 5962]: 3.16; 29.4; 27.5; 28.9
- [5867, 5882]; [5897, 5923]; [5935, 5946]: 2.40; 30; 27.3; 30.3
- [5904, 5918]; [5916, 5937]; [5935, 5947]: 0.86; 28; 28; 30.3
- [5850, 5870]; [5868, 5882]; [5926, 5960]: -0.17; 29.4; 29.7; 29.2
